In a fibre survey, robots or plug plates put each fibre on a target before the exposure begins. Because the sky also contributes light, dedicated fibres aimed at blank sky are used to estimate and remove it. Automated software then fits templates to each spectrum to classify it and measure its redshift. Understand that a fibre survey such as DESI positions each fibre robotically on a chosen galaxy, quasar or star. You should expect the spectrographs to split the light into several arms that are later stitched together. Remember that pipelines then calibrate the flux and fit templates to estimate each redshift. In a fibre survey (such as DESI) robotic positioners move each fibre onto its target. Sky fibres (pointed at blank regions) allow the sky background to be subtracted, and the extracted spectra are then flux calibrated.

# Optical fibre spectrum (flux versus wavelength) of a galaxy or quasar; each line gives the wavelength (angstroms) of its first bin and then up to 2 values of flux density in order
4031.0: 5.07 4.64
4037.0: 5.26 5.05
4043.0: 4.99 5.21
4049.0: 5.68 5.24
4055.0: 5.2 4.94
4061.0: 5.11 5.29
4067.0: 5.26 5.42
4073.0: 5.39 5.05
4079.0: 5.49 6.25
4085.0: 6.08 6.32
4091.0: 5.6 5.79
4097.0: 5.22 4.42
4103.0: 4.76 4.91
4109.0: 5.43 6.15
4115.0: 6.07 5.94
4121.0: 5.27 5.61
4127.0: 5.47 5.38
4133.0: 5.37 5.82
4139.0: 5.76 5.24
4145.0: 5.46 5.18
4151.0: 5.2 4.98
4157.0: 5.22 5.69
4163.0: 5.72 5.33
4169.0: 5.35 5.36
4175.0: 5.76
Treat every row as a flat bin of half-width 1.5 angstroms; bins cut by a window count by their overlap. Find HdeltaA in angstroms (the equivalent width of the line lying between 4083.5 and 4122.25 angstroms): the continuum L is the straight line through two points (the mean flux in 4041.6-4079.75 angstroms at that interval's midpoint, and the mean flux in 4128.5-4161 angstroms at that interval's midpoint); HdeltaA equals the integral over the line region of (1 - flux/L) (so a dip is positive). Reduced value -1.60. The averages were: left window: 5.25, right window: 5.39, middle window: 5.54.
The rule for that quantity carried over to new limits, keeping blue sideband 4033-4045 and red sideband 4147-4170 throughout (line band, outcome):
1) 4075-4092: -2.30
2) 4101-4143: -2.13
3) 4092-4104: 0.20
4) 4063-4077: -0.54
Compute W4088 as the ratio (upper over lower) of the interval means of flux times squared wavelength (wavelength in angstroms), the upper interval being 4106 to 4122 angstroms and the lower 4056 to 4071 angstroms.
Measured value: 1.13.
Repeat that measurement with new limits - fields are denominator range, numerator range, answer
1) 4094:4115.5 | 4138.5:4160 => 1.03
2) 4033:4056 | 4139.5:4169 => 1.09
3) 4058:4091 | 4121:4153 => 1.01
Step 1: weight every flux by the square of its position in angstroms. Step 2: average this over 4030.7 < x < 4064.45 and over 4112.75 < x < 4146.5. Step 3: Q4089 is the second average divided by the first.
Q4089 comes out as 1.13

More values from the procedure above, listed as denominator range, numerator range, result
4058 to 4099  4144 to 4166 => 1.00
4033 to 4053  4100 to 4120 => 1.09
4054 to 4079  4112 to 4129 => 1.12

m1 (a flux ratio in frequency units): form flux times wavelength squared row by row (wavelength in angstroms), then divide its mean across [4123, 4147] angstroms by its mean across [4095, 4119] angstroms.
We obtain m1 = 1.04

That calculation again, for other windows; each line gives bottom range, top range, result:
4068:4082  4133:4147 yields 1.05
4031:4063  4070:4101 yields 1.11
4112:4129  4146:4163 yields 0.94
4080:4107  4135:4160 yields 1.00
